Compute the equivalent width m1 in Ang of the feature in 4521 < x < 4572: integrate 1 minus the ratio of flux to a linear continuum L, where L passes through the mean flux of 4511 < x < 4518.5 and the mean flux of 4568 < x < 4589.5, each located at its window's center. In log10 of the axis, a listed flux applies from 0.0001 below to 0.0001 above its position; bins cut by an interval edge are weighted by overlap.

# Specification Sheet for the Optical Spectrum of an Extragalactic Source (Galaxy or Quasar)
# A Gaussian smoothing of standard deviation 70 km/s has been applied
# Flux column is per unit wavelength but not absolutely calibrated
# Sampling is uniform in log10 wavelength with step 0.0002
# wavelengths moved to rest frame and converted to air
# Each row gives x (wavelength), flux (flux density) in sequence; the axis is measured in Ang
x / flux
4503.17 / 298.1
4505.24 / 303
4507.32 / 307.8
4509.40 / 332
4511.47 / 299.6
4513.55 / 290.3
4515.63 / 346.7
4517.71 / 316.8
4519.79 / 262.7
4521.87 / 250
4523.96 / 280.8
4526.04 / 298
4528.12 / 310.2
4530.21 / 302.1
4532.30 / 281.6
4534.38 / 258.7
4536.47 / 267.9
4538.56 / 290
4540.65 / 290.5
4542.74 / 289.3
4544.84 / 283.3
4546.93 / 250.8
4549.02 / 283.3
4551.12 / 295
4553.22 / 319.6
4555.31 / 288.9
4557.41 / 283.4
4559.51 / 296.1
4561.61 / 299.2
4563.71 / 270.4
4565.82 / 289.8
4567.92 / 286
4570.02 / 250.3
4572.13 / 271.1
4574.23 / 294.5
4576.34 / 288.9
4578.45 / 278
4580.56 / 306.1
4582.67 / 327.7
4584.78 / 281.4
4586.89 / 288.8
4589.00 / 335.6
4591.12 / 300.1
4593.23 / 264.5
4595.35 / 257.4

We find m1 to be 3.2 Ang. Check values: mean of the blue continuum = 314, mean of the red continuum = 291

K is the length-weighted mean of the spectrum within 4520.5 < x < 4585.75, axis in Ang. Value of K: 286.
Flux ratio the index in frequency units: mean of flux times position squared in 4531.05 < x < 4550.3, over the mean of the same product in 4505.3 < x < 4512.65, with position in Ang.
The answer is 0.91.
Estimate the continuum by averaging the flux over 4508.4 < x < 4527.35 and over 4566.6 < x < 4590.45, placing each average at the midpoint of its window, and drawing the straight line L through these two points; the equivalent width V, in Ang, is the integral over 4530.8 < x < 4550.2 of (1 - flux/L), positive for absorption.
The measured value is 1.15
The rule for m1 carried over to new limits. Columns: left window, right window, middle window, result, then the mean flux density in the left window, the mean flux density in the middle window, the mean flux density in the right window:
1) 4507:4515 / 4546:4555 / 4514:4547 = 1.28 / 309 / 287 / 288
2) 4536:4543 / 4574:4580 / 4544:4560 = -0.07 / 285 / 287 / 287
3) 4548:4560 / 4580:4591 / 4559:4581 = 1.25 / 294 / 284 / 307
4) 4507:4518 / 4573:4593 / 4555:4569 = 0.74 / 316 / 287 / 298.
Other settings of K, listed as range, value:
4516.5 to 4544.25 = 285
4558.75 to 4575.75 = 282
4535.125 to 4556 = 285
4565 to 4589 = 290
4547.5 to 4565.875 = 291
